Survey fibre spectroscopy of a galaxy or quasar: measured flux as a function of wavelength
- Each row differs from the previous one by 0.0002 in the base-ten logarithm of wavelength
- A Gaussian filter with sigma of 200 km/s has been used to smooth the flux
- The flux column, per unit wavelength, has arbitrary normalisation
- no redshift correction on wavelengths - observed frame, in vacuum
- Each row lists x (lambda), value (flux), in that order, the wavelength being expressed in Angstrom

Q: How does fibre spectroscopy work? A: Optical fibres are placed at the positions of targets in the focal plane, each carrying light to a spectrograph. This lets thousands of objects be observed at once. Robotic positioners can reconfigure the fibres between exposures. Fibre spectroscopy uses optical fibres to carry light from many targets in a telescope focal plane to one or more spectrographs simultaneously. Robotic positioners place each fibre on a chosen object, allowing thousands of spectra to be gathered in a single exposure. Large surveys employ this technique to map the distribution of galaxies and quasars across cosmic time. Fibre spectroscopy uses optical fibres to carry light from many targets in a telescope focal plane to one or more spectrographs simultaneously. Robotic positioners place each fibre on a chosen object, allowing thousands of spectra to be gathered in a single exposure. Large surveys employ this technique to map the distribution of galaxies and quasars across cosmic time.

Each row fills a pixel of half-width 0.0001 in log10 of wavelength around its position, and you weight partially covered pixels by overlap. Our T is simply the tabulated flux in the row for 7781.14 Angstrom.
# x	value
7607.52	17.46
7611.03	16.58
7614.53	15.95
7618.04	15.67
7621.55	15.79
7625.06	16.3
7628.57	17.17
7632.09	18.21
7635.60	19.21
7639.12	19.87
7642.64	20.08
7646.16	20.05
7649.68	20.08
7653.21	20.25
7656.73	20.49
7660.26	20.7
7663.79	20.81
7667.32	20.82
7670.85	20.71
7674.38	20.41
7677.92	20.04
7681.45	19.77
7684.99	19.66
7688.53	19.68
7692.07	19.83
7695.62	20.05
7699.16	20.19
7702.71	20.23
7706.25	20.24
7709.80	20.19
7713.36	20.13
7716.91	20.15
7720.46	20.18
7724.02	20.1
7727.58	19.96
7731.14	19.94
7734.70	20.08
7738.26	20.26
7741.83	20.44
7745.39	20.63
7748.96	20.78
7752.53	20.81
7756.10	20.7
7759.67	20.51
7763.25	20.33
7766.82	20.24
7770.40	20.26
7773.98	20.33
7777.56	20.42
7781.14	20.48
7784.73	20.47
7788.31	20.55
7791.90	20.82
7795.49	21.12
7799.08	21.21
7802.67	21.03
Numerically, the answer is 20.48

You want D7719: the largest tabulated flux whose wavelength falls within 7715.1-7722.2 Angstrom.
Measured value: 20.18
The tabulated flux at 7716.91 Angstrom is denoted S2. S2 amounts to 20.15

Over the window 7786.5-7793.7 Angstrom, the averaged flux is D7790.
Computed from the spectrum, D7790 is 20.7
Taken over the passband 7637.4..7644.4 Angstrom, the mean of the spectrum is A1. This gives 20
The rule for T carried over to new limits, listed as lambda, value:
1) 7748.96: 20.78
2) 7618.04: 15.67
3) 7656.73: 20.49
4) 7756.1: 20.7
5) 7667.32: 20.82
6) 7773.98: 20.33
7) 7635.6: 19.21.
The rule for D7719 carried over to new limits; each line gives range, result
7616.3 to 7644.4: 20.08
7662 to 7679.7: 20.82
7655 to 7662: 20.7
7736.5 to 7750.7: 20.78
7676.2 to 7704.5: 20.23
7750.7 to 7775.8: 20.81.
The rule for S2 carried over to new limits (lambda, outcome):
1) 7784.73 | 20.47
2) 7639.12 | 19.87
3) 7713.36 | 20.13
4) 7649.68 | 20.08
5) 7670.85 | 20.71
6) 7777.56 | 20.42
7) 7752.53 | 20.81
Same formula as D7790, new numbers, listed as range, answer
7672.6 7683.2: 20.1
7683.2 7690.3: 19.7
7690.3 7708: 20.1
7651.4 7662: 20.5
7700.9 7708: 20.2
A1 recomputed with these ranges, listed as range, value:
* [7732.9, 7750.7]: 20.4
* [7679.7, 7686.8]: 19.7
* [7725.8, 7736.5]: 20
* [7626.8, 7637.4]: 18.2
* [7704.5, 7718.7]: 20.2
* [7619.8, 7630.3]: 16.4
